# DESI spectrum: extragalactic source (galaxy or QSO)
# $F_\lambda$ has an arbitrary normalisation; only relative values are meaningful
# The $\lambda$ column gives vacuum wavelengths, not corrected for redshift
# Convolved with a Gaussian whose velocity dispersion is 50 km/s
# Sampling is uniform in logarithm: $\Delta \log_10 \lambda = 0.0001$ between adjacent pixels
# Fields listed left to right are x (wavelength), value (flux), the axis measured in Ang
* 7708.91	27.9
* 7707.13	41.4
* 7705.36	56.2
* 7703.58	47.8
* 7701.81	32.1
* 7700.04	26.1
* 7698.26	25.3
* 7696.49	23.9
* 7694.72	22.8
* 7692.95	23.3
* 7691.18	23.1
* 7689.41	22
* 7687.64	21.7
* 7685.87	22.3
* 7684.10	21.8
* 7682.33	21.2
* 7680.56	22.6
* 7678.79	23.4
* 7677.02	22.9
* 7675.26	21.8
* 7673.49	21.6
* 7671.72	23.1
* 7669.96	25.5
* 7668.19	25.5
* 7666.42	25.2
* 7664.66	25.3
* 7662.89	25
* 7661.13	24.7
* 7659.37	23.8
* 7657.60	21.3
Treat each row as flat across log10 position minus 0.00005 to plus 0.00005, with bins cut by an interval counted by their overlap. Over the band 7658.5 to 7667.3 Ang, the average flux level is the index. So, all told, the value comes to 24.8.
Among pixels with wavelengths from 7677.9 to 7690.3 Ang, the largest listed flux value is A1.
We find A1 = 23.4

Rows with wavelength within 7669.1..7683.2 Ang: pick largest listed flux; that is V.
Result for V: 25.5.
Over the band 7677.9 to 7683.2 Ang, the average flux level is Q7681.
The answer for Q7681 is 22.4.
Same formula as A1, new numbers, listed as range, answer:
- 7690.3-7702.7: 32.1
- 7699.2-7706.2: 56.2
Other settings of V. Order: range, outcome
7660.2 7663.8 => 25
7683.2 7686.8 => 22.3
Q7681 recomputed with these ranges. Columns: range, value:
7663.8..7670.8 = 25.4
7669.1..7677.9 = 23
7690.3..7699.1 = 23.7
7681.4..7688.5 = 21.7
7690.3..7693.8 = 23.2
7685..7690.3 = 22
